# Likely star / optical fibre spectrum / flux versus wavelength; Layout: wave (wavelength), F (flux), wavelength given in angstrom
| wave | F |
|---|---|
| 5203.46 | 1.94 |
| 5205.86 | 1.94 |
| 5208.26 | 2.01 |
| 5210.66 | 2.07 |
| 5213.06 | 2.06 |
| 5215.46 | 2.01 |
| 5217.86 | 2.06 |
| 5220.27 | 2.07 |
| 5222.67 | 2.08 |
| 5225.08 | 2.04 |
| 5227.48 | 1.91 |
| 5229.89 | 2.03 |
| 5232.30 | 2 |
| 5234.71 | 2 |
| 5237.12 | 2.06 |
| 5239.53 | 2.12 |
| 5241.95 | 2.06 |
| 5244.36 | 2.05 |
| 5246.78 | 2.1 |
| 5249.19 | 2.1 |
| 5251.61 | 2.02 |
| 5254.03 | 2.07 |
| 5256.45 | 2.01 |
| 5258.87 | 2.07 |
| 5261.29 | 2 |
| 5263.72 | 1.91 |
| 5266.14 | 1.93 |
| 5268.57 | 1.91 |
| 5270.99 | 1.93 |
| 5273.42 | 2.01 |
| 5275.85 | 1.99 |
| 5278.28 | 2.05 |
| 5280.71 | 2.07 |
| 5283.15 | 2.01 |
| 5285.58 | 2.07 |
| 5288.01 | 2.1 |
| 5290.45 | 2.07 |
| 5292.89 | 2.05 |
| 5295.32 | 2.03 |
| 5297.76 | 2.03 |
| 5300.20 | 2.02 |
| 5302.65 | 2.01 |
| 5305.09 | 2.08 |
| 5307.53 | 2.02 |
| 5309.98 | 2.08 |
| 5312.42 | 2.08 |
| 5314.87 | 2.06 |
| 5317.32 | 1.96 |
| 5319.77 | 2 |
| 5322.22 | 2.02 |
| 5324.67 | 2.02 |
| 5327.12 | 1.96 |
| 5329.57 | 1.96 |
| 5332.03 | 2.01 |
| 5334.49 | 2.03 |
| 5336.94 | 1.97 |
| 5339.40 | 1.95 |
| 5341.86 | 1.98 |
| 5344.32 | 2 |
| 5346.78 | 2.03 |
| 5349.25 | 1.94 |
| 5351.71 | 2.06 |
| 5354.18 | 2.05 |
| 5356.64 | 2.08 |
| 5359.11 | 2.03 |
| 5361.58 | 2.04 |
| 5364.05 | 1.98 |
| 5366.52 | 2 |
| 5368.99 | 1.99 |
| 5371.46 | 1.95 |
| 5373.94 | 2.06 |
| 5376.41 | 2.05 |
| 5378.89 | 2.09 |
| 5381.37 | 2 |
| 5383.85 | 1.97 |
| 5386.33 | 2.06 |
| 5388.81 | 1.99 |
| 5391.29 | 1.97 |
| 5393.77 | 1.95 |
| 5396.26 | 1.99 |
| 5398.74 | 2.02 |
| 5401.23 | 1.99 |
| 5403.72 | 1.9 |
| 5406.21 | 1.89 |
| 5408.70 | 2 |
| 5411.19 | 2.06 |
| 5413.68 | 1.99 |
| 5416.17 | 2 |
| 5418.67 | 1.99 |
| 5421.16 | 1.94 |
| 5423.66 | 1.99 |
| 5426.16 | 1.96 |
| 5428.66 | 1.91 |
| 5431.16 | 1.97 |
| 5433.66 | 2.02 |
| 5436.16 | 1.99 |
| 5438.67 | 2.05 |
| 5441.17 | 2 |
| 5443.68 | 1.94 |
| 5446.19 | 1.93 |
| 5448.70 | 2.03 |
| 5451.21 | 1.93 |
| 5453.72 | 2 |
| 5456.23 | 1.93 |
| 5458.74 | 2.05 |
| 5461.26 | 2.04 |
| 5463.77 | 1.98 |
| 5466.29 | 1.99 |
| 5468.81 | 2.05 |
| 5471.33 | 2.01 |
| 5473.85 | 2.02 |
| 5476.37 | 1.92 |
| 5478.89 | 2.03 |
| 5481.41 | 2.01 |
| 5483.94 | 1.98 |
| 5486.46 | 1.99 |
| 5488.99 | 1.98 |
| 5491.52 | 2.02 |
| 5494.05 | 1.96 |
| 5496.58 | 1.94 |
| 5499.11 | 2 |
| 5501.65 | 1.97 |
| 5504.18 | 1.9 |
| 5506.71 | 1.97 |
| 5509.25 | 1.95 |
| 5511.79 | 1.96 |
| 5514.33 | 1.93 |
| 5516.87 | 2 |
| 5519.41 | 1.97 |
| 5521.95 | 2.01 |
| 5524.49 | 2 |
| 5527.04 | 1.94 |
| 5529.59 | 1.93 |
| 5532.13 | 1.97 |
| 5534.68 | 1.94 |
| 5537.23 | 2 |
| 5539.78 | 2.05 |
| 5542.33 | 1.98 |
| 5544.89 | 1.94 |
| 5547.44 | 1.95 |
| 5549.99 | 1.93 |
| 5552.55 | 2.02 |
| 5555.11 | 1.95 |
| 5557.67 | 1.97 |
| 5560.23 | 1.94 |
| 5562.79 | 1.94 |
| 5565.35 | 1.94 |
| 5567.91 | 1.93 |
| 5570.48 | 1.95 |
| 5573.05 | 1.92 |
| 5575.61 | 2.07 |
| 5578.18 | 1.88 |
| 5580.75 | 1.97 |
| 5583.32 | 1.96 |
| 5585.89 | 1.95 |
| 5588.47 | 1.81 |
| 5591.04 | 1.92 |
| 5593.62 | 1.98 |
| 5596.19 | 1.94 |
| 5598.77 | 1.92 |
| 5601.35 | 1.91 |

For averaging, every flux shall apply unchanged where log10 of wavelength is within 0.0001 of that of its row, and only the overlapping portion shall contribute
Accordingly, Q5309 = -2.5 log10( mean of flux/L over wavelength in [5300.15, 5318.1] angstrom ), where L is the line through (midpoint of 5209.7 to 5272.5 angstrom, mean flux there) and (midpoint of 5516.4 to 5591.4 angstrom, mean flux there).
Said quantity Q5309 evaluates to -0.016 mag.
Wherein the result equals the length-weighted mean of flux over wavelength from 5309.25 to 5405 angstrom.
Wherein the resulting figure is 2.01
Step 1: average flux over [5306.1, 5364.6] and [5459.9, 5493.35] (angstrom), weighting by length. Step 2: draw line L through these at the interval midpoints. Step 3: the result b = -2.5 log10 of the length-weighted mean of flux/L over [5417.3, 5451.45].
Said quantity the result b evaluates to 0.02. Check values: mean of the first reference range 2.01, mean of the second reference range 2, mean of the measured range 1.98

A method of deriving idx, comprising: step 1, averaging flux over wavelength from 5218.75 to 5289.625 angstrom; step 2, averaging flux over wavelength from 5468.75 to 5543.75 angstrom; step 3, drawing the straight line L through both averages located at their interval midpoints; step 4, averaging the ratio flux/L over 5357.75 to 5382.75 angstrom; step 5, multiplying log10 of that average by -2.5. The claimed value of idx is -0.008 mag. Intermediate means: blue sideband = 2.03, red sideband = 1.98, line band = 2.02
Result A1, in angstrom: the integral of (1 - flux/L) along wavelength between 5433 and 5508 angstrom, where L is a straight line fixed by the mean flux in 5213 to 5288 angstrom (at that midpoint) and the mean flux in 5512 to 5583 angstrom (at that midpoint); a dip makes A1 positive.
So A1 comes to -0.3 angstrom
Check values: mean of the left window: 2.03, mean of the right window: 1.96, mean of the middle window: 1.99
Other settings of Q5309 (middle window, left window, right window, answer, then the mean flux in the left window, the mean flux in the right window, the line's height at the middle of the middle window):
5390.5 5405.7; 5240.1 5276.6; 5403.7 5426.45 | 0.01 mag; 2.01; 1.98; 1.98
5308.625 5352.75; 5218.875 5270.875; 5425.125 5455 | 0.00 mag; 2.02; 1.98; 2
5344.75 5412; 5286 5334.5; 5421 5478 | 0.00 mag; 2.03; 1.99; 2.01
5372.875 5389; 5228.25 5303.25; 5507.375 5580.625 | -0.02 mag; 2.03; 1.96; 2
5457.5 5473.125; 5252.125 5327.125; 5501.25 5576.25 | -0.02 mag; 2.02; 1.96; 1.98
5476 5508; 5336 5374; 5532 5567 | 0.00 mag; 2.01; 1.97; 1.98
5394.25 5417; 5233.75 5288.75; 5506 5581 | 0.01 mag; 2.03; 1.96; 1.99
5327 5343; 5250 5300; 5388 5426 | 0.01 mag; 2.02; 1.98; 2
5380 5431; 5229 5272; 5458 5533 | 0.01 mag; 2.02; 1.98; 2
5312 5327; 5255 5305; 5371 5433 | 0.00 mag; 2.02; 1.99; 2.01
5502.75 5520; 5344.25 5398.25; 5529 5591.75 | 0.01 mag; 2.01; 1.95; 1.97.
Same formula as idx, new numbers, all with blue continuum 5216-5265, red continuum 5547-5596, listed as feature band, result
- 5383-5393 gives 0.00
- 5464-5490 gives -0.01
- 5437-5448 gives 0.00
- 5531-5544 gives -0.02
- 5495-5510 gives 0.01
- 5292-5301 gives -0.01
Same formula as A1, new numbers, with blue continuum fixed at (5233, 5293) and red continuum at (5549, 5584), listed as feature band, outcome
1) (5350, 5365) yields -0.2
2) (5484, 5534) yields 0.0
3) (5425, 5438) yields 0.1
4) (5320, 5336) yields 0.1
